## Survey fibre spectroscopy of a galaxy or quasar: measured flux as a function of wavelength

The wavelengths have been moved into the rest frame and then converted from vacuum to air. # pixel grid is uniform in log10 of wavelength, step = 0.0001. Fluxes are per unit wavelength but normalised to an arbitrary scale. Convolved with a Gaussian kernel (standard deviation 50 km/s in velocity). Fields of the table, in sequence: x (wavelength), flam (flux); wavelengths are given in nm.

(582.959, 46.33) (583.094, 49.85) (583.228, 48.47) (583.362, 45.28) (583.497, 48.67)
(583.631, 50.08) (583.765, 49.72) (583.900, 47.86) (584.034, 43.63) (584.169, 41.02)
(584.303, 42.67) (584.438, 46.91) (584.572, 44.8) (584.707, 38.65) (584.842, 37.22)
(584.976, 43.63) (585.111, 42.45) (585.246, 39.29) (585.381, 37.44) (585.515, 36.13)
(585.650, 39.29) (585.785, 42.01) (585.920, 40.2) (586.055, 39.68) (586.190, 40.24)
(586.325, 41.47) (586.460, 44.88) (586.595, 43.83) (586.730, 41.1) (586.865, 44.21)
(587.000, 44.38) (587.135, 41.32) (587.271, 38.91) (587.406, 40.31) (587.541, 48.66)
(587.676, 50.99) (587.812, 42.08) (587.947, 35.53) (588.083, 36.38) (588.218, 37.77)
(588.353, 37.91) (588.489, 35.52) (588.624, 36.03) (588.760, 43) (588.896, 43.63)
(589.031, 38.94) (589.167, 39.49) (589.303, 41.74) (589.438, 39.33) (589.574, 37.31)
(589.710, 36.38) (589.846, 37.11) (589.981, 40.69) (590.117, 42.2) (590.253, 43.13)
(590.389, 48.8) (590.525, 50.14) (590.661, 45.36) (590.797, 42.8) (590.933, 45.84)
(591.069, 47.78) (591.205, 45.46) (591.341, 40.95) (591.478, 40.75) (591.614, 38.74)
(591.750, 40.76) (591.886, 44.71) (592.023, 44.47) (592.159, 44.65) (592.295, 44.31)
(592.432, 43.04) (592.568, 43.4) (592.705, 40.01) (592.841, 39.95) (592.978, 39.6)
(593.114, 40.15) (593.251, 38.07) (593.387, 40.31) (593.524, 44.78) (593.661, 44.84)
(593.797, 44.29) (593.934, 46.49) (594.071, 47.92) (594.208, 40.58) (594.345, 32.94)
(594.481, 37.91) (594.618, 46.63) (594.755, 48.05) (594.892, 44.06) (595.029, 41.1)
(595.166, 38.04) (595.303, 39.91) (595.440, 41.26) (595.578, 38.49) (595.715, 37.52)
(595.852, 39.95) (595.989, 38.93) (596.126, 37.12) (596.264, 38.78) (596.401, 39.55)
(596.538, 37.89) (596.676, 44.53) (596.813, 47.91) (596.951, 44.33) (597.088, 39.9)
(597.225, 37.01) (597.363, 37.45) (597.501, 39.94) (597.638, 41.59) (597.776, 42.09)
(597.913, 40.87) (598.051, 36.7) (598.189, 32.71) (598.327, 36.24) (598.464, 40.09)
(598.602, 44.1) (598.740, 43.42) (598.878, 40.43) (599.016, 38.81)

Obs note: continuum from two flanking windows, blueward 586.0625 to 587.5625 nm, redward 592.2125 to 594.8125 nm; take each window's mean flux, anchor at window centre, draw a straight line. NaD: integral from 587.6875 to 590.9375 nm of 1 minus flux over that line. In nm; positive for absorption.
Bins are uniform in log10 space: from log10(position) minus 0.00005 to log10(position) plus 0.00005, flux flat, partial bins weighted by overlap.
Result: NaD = 0.12 nm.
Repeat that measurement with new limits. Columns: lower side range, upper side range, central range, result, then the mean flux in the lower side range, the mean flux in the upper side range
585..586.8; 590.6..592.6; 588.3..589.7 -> 0.10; 40.7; 43.5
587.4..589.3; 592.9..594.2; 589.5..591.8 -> -0.06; 40.5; 42.8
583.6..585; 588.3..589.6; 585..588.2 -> 0.03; 44.1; 39.4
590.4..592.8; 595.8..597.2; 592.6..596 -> 0.07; 43.8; 40.8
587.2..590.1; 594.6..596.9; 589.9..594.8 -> -0.30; 39.9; 41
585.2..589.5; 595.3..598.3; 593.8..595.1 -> -0.10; 40.7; 39.7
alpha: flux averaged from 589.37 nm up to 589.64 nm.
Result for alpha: 38.4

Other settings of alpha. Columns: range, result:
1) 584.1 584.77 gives 42.8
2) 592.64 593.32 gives 39.6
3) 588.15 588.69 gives 36.9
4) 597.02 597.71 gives 39.2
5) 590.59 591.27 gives 45.5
